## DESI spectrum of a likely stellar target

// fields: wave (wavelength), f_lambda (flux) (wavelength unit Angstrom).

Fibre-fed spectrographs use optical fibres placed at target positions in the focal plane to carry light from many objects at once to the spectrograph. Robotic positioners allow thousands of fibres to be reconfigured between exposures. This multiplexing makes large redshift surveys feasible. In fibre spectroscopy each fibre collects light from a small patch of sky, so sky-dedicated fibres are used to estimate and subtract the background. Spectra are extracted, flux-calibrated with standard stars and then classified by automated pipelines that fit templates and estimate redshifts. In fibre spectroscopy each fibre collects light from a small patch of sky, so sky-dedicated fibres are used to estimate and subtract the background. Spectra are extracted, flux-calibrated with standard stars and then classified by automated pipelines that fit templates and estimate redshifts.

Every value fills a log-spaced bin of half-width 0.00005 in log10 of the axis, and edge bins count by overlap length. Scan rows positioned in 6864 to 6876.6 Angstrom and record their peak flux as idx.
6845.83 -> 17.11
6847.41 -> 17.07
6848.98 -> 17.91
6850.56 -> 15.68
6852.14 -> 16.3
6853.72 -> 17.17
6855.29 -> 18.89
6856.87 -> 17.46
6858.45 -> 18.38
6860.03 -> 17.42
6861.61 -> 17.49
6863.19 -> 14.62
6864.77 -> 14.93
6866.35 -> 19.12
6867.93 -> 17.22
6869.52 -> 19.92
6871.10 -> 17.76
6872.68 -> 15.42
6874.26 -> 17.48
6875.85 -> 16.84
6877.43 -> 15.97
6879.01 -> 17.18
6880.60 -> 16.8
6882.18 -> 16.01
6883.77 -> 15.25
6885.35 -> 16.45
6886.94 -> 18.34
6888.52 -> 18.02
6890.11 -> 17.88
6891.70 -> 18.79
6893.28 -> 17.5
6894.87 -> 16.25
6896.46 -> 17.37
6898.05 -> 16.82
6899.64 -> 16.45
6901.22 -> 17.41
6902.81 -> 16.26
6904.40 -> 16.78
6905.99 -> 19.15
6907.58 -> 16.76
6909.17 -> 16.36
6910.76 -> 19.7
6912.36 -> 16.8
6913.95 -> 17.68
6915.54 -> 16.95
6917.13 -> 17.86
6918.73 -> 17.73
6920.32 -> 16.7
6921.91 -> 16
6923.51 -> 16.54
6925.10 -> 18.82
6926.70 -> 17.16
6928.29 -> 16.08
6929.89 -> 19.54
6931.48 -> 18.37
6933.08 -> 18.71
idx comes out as 19.92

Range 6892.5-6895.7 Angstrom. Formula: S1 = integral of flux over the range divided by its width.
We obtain 16.9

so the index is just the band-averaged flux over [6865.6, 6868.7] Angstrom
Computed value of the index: 18.2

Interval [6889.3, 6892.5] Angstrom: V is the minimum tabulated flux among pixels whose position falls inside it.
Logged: 17.88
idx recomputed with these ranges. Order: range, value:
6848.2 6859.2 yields 18.89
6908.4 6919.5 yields 19.7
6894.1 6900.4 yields 17.37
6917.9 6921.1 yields 17.73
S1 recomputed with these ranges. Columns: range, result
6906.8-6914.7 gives 17.4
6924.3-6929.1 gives 17.4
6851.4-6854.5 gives 16.7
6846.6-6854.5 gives 16.8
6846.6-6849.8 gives 17.5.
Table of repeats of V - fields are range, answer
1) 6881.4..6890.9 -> 15.25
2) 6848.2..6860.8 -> 15.68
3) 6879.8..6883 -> 16.01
